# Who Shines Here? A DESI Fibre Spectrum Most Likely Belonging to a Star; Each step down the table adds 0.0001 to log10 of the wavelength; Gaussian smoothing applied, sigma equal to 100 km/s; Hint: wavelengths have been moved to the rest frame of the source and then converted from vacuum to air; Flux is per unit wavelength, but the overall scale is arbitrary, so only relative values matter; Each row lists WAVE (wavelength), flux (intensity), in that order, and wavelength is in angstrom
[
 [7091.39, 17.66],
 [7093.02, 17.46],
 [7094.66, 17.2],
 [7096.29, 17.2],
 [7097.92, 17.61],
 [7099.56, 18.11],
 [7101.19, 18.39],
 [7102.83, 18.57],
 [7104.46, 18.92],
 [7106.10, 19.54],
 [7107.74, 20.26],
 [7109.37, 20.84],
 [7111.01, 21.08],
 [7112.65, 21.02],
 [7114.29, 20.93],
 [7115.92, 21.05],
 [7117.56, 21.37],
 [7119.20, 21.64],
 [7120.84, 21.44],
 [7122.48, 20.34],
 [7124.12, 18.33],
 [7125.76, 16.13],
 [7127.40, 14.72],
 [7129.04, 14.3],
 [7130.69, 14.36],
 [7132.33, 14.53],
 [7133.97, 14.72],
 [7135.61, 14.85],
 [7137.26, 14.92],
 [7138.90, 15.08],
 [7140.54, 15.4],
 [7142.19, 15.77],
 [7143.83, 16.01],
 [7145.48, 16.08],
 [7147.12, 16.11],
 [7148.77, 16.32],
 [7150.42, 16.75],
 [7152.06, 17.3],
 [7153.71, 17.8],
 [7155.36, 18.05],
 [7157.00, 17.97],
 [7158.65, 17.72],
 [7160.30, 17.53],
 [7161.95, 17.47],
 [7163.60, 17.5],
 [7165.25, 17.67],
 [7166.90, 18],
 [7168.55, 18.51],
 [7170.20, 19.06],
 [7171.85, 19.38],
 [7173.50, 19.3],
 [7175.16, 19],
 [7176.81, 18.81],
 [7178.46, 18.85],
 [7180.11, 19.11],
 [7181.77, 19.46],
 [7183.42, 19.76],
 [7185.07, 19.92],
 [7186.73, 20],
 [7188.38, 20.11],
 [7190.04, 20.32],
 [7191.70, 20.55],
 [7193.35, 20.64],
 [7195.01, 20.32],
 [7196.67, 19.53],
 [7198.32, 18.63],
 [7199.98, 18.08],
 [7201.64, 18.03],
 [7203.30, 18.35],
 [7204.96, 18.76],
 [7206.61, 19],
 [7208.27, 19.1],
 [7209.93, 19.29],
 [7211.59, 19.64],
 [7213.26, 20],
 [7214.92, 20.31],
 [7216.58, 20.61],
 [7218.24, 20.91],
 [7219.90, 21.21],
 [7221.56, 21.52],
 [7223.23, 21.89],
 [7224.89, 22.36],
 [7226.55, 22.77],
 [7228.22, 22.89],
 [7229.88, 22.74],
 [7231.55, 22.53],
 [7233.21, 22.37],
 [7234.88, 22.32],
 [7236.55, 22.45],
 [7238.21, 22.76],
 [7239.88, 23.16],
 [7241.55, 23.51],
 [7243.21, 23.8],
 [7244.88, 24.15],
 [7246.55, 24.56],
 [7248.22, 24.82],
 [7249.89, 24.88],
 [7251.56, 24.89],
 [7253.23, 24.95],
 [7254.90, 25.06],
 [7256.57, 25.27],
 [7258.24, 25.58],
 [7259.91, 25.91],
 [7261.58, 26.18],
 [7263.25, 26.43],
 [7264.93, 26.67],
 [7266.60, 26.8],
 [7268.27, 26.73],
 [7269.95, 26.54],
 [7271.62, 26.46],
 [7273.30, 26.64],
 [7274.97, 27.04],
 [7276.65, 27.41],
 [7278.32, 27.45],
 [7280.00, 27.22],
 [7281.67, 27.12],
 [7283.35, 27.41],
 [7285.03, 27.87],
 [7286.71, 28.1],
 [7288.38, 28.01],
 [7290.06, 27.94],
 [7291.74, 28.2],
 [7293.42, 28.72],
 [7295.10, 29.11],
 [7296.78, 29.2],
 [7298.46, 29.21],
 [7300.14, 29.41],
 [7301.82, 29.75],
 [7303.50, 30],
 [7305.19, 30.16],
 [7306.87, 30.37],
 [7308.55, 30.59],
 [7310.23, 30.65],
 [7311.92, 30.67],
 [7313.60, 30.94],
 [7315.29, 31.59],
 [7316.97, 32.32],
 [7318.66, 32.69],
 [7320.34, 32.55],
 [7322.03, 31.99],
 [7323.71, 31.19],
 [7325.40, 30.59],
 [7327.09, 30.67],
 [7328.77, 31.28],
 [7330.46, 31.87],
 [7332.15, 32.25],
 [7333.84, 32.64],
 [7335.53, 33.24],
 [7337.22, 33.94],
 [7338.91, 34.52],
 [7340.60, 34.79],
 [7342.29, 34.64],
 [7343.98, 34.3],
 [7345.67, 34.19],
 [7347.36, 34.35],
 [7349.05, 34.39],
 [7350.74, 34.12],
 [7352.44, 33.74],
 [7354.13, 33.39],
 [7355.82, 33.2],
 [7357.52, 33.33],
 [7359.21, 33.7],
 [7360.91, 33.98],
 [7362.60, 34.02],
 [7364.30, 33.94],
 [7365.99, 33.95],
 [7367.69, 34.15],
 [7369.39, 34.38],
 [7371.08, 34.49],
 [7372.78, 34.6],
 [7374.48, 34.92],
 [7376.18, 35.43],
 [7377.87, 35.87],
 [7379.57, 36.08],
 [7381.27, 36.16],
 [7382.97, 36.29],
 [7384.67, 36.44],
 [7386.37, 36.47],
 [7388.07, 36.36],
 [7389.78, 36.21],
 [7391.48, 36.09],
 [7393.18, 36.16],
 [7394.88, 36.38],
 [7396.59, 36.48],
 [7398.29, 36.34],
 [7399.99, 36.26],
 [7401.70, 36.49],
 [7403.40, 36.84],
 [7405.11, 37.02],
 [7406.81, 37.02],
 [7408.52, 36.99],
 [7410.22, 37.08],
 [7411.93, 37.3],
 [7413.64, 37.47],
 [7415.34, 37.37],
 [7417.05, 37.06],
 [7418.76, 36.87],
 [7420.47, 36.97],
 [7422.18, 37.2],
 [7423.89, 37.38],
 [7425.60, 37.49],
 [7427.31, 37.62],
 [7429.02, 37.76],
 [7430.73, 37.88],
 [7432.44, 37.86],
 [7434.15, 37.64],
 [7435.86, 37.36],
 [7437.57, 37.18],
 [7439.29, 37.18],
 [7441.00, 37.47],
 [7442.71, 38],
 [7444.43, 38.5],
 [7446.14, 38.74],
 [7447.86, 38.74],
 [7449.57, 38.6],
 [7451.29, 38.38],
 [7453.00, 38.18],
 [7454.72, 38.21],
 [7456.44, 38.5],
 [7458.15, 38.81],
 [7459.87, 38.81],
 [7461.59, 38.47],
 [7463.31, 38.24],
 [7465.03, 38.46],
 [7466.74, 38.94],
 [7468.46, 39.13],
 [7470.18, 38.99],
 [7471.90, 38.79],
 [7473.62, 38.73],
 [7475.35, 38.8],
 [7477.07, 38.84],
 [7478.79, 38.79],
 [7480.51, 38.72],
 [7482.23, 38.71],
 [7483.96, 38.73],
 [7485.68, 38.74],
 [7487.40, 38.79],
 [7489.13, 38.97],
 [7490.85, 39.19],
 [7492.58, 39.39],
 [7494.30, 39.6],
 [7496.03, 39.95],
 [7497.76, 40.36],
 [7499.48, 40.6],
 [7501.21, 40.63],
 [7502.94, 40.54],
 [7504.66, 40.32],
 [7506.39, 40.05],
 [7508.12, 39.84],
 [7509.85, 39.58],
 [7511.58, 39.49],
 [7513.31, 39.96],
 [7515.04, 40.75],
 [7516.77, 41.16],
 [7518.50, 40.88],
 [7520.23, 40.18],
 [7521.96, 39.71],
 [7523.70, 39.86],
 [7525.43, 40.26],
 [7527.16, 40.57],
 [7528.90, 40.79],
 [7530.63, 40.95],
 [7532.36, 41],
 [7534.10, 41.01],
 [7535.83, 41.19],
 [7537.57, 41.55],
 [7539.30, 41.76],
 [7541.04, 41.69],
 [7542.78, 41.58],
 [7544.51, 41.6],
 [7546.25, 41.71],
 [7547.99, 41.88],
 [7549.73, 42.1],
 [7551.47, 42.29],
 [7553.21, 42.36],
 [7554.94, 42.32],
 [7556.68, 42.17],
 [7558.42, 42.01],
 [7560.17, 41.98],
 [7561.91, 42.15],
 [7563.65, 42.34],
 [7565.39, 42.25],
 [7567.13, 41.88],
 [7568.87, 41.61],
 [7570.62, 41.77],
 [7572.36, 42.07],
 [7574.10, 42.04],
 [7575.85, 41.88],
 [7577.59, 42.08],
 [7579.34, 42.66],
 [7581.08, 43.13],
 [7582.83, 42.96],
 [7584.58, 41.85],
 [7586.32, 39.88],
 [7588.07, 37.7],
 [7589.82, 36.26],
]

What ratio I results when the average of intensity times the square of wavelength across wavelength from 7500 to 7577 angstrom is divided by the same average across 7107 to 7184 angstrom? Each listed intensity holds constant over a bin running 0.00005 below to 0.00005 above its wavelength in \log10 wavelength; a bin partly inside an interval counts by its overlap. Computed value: 2.56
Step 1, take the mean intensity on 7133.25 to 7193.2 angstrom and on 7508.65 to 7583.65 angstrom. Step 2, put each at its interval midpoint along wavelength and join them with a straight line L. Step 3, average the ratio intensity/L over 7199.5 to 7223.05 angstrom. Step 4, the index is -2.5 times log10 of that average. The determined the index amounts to 0.06 mag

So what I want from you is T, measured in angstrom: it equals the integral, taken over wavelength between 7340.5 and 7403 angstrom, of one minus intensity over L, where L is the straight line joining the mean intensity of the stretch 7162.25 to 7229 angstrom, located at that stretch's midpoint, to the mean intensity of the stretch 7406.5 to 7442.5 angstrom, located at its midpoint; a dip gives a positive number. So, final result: -3.3 angstrom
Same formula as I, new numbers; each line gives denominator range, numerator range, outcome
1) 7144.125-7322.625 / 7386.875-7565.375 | 1.78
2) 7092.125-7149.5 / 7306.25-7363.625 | 1.96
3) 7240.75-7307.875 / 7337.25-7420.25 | 1.35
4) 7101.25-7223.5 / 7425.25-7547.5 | 2.32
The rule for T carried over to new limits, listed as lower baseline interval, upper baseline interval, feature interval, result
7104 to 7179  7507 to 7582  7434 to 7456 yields -1.5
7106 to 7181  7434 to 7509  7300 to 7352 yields -4.6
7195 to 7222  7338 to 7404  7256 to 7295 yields -1.7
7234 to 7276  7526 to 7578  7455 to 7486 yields -1.3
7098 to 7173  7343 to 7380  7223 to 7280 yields 3.3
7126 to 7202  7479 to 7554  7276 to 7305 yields -2.9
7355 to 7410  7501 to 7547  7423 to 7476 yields -0.3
